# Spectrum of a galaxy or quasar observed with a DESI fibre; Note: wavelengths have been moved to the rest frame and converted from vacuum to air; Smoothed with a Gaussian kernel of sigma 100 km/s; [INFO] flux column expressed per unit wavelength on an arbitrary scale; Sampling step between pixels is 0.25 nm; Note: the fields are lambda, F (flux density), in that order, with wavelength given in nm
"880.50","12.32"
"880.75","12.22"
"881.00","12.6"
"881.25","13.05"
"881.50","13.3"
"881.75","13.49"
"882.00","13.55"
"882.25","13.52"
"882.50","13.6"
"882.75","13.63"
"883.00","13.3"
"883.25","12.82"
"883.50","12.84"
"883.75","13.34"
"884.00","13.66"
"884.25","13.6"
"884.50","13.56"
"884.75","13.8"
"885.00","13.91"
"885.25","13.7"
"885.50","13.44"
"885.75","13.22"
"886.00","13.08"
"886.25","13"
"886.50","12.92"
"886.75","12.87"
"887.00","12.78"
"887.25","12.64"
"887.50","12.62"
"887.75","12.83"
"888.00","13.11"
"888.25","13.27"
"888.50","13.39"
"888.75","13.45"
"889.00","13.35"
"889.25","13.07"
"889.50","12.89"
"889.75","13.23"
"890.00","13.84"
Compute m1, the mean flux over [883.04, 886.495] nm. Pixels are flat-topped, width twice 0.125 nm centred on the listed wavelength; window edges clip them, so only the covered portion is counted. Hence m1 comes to 13.4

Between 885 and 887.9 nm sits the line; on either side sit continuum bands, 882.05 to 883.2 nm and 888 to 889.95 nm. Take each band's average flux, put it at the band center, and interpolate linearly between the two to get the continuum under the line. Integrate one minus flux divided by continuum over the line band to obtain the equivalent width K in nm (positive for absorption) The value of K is 0.06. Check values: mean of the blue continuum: 13.5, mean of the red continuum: 13.3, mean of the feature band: 13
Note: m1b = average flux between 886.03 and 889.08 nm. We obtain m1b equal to 13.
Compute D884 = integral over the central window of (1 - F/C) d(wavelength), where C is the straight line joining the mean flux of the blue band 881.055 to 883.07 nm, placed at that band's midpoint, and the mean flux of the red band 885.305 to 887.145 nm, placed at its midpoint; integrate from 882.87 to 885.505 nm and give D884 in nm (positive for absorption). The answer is -0.04 nm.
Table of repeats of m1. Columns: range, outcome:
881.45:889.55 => 13.3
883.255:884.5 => 13.3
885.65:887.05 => 13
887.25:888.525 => 13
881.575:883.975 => 13.4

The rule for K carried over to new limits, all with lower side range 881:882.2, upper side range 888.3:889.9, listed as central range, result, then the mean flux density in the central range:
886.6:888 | 0.05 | 12.8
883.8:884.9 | -0.03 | 13.6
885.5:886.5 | 0.01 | 13.1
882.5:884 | 0.00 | 13.3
